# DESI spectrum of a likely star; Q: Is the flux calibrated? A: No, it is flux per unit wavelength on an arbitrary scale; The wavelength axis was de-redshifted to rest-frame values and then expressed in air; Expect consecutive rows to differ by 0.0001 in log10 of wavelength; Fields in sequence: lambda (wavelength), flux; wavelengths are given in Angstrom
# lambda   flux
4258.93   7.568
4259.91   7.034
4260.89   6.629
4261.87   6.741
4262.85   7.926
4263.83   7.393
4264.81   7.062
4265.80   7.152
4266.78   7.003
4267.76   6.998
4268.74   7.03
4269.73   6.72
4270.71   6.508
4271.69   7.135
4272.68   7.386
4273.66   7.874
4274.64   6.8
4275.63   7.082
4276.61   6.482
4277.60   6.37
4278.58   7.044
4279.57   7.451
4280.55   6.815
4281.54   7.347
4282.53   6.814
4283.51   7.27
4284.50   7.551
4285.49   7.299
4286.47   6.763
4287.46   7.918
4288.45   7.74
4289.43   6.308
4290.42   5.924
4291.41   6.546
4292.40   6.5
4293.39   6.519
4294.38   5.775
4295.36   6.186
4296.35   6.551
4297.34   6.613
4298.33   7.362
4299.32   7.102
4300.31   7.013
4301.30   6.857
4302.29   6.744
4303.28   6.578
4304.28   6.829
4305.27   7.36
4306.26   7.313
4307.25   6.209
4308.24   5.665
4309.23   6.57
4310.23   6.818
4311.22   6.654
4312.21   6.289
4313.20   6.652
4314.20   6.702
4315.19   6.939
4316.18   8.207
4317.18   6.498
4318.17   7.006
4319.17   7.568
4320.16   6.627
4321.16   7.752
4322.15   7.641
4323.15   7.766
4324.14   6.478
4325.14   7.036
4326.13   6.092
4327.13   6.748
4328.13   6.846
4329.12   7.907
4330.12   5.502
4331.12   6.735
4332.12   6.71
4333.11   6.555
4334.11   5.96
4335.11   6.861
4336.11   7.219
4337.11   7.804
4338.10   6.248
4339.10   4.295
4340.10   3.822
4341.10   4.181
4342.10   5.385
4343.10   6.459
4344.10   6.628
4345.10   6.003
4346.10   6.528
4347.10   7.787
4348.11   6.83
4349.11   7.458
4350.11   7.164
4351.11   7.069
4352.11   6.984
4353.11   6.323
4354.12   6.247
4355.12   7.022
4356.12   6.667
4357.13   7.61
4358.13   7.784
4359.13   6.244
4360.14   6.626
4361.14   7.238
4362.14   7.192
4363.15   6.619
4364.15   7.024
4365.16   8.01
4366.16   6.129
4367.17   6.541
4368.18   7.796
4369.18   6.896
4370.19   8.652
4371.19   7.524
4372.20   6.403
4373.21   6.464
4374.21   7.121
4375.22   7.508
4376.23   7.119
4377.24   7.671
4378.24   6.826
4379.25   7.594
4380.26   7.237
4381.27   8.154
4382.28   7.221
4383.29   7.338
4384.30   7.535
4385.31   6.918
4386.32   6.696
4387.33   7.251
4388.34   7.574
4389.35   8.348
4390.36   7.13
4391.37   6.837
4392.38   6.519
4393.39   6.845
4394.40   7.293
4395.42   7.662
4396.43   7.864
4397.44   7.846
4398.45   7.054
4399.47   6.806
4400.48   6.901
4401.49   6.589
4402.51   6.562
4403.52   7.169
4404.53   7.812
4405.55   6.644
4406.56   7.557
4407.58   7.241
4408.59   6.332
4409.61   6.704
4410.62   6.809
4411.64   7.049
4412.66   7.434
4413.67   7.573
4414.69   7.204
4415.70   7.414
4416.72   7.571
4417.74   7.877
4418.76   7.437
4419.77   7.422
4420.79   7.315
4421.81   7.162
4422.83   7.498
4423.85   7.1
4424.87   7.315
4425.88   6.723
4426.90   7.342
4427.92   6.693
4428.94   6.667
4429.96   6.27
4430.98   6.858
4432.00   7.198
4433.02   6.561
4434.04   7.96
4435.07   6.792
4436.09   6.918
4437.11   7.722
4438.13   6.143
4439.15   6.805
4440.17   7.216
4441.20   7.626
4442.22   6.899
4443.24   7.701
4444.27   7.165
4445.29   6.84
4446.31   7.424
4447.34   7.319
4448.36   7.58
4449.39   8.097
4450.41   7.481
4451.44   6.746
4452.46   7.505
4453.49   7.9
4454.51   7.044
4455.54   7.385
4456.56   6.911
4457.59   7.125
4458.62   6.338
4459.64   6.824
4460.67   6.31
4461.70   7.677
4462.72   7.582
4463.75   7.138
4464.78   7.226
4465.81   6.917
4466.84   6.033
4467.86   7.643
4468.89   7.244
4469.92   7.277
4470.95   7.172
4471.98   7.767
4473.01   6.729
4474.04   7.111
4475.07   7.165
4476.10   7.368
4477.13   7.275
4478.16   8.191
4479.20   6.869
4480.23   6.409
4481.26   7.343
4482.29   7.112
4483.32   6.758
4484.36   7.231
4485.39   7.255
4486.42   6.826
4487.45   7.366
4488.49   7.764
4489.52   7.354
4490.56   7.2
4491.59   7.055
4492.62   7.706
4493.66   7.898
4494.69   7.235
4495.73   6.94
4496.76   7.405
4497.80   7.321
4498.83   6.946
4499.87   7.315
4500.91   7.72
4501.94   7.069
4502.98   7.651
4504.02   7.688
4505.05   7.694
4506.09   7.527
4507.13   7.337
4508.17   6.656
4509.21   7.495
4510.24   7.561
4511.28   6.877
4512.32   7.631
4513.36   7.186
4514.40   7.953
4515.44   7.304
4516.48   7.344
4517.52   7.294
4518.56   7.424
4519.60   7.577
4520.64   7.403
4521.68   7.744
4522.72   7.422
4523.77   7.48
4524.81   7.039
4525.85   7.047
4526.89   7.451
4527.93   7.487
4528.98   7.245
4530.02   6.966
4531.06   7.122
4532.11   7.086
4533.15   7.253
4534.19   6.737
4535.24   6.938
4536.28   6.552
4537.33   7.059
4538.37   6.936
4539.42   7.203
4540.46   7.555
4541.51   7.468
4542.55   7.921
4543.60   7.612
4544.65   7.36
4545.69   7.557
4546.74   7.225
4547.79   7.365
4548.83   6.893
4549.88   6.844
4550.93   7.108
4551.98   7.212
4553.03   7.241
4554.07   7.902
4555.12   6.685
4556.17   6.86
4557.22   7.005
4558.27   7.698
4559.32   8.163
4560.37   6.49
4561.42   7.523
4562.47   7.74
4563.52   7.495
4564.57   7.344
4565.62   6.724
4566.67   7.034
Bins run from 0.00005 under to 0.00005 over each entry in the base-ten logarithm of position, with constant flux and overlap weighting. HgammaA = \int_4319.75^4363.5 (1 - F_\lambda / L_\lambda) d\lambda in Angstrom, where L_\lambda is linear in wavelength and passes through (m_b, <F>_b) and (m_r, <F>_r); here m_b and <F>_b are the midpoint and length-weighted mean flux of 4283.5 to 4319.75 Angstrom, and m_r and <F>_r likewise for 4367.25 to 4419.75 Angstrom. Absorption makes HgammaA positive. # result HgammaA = 2.2 Angstrom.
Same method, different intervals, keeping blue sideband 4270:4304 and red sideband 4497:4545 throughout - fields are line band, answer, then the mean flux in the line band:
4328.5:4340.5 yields 1.1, 6.33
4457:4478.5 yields 0.2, 7.14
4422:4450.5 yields 0.1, 7.14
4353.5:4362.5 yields 0.1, 6.95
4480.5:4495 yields 0.0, 7.28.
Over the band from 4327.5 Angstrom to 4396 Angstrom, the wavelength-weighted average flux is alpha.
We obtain 6.89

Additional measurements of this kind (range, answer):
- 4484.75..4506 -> 7.38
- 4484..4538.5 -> 7.3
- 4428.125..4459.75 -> 7.13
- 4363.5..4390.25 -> 7.28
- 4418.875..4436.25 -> 7.06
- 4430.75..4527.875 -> 7.26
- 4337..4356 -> 6.31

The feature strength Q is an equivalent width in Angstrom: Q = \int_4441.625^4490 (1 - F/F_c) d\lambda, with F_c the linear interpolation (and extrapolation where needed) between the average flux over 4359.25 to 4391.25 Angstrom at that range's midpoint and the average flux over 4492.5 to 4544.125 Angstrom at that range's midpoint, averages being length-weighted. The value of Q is 0.57 Angstrom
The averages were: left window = 7.22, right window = 7.33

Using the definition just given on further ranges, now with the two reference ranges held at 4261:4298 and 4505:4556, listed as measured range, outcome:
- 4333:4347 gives 2.0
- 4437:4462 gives 0.0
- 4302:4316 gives 0.6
